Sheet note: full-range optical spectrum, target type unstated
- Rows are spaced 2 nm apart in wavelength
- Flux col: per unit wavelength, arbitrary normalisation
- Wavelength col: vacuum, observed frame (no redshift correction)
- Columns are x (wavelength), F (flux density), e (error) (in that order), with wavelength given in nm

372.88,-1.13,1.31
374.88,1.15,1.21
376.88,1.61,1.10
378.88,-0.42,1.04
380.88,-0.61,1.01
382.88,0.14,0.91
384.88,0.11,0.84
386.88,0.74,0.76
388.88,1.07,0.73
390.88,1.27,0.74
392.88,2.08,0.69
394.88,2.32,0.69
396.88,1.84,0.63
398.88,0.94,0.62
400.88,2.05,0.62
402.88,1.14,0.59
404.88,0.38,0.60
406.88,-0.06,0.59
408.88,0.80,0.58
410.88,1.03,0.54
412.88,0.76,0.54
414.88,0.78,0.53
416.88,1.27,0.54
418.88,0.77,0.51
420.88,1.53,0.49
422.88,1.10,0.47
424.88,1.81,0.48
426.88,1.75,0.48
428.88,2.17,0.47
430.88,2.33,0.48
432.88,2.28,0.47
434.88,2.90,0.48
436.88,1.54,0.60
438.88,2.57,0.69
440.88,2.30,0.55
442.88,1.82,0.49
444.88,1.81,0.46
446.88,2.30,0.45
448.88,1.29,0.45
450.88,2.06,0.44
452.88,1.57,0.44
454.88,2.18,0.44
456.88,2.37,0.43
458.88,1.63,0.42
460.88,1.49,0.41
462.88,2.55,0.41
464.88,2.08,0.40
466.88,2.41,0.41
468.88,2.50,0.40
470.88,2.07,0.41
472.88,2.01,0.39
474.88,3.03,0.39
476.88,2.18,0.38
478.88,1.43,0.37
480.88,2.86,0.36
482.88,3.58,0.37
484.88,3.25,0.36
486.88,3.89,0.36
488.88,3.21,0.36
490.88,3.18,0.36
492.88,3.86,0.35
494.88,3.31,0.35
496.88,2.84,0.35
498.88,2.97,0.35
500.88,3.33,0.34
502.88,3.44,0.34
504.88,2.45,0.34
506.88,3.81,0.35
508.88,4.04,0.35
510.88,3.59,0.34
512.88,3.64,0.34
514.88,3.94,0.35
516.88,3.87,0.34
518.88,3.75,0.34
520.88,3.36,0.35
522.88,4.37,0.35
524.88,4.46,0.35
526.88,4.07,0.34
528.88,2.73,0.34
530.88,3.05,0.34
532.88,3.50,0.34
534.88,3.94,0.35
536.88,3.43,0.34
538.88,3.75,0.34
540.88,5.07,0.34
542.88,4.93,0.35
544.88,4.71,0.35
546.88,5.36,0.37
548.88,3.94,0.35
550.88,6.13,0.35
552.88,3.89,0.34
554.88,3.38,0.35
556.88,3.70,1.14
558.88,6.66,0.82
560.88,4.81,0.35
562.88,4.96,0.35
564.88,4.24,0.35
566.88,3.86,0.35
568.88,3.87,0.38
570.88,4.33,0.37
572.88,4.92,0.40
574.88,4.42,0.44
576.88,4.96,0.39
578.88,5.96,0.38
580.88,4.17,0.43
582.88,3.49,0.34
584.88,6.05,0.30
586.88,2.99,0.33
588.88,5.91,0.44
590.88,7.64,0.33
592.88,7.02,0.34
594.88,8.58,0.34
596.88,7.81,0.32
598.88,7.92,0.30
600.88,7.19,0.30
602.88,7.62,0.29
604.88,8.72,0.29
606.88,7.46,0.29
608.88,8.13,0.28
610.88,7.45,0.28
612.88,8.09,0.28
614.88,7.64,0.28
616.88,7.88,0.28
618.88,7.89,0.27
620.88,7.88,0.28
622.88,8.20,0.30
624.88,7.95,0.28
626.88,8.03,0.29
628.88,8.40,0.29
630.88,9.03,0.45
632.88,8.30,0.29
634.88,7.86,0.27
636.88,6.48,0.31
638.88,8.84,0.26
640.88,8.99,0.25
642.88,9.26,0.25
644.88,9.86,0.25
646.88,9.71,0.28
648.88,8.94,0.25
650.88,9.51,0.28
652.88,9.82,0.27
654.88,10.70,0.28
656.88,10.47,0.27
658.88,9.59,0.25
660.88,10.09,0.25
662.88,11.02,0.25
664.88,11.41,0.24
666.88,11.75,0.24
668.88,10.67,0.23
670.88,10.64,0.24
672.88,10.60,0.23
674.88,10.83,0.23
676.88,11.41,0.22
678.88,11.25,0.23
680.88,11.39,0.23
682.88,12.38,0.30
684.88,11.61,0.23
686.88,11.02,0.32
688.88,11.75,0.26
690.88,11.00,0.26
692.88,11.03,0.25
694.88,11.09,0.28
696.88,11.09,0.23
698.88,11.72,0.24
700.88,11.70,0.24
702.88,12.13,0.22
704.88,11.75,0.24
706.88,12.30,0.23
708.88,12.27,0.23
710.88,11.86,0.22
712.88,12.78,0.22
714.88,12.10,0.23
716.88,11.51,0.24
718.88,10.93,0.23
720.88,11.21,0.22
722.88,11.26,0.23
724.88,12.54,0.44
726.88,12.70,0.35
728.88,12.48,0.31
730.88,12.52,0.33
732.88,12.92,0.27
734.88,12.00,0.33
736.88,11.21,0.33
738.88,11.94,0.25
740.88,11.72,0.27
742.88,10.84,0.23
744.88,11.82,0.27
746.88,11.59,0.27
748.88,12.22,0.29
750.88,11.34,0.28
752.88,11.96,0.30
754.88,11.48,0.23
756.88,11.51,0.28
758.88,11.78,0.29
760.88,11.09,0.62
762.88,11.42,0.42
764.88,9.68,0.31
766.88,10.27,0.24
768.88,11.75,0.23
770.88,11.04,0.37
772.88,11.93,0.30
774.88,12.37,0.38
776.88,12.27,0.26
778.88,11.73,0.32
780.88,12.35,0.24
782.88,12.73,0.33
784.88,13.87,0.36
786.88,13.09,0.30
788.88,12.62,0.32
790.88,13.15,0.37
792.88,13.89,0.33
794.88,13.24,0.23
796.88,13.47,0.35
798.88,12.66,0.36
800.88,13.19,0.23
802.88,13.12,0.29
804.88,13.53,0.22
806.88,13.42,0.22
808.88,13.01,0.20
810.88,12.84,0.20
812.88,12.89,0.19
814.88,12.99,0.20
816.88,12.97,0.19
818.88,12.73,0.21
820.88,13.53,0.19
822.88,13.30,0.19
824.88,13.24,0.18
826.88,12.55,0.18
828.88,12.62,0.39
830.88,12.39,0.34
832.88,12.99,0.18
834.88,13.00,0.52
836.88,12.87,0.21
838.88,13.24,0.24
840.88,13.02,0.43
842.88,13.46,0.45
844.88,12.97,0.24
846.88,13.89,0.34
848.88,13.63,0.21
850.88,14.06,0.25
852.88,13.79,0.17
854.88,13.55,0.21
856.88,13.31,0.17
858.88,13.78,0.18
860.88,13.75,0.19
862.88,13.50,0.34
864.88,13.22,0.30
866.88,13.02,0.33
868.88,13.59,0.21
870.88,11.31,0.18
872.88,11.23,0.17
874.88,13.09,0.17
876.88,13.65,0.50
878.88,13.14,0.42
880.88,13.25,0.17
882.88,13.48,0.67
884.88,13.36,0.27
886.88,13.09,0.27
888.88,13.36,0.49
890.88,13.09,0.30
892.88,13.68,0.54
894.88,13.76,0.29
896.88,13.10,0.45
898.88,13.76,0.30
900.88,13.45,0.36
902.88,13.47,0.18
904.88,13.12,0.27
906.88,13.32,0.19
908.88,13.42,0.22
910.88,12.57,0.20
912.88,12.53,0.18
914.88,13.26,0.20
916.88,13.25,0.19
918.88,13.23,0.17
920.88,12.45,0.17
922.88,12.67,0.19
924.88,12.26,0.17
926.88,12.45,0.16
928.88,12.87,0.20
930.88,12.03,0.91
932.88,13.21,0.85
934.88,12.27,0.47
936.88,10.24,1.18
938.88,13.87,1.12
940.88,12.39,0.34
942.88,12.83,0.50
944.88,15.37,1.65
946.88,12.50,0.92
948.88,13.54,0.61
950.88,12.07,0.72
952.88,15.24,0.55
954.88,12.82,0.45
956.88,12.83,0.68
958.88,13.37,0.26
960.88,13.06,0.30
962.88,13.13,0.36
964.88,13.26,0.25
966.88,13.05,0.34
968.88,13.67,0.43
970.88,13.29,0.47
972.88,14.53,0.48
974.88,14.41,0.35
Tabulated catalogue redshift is 0.48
